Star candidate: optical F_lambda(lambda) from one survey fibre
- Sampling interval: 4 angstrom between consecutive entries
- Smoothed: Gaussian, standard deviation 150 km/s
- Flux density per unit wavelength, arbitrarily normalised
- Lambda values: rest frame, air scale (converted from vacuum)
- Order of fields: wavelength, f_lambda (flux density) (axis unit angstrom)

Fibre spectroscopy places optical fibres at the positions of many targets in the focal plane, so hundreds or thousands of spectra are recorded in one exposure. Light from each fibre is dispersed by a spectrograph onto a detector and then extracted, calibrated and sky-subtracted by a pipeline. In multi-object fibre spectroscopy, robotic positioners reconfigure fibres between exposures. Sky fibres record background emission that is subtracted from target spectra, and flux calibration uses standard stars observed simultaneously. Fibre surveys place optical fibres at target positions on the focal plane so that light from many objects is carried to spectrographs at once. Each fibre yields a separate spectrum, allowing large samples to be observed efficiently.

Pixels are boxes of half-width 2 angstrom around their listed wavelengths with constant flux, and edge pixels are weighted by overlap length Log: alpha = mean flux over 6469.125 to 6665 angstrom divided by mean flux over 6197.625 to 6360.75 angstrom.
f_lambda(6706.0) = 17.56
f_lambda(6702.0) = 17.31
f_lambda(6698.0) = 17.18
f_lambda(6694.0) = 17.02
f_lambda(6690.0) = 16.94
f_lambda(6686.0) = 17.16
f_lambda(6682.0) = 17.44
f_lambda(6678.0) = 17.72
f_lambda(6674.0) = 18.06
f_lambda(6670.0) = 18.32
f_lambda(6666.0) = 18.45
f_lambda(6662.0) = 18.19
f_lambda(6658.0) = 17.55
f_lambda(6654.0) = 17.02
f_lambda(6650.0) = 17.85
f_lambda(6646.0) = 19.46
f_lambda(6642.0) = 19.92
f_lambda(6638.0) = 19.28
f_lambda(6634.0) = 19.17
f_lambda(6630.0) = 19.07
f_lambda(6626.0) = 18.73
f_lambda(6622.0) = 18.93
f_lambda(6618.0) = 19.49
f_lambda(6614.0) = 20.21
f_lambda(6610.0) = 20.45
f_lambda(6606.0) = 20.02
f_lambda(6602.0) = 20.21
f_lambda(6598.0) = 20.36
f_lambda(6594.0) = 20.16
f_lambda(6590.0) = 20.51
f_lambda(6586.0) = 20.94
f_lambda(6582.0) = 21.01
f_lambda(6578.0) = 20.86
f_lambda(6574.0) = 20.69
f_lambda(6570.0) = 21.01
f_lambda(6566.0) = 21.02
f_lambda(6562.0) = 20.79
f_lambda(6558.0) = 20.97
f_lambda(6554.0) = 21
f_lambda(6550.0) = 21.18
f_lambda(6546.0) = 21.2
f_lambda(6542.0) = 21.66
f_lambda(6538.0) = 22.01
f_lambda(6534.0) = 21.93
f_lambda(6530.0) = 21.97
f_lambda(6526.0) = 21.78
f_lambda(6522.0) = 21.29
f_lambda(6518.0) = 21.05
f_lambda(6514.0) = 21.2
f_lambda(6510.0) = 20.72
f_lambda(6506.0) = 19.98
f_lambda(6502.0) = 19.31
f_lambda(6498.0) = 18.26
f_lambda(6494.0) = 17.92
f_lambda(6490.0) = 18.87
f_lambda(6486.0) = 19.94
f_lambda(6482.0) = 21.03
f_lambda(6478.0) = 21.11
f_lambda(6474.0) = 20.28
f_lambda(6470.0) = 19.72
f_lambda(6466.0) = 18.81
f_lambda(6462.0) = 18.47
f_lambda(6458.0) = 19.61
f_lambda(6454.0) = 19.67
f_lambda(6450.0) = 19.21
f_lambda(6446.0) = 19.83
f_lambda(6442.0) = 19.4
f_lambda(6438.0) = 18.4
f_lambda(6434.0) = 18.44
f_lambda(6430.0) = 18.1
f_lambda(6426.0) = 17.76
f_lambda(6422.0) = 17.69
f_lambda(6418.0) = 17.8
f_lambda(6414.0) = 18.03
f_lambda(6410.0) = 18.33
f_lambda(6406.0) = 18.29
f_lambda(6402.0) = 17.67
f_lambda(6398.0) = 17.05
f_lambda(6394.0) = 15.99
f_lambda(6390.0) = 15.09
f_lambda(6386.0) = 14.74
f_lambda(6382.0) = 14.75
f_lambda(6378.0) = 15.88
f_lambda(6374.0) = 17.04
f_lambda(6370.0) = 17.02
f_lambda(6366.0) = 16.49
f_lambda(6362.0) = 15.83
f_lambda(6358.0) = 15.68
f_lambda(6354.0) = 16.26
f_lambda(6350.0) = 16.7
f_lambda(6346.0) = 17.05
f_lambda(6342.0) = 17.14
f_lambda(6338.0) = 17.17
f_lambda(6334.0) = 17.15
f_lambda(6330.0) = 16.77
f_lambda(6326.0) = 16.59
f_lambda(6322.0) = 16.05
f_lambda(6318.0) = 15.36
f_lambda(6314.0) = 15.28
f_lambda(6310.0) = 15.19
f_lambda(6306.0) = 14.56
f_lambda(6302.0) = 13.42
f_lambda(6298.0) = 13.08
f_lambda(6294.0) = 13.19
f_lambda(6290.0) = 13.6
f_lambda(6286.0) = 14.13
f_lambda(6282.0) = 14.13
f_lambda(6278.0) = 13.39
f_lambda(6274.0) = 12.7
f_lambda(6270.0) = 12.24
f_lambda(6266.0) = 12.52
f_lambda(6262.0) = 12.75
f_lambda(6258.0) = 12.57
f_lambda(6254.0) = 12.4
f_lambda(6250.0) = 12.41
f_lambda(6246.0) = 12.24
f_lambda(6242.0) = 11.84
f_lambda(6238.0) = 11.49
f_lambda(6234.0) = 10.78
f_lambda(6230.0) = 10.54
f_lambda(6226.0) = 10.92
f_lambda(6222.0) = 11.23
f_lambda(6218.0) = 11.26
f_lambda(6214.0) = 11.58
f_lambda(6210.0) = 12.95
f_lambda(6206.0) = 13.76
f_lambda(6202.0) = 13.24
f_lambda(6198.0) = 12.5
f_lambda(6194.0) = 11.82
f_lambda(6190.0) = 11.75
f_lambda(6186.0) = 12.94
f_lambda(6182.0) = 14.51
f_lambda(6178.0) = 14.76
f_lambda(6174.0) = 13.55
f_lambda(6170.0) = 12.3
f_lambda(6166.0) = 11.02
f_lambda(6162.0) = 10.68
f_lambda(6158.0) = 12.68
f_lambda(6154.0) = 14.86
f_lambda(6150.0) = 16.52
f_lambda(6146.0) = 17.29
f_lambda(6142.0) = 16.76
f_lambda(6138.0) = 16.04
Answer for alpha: 1.5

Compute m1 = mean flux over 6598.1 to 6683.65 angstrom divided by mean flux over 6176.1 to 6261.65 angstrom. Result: 1.54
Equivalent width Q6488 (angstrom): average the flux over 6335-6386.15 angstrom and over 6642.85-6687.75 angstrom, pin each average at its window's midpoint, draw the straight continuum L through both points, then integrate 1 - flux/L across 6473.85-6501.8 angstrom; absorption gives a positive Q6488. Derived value -4.1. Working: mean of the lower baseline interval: 16.4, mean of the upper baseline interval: 18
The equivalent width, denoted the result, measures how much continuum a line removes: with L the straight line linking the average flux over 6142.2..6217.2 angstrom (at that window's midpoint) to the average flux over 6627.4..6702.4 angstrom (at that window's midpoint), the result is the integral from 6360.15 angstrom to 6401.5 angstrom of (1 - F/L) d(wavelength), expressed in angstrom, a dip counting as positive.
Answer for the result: -2.1 angstrom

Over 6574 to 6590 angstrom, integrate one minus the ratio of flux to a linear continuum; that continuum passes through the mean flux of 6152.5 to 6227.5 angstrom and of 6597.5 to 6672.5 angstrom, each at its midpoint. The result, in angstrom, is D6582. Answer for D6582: -2.3 angstrom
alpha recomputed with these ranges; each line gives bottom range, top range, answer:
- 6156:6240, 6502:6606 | 1.72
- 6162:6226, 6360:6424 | 1.34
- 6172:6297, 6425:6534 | 1.57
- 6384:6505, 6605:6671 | 1.02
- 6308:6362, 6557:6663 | 1.21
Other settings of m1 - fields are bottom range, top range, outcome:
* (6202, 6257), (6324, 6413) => 1.40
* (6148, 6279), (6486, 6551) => 1.65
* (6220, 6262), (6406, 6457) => 1.59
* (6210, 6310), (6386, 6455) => 1.43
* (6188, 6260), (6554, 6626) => 1.71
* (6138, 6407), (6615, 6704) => 1.28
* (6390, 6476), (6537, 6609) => 1.13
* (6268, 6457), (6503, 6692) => 1.22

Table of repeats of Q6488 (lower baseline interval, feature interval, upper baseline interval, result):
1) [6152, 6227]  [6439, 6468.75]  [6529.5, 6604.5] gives -1.29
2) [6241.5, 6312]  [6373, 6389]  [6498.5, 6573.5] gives 0.83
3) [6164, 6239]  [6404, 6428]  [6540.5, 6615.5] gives -1.25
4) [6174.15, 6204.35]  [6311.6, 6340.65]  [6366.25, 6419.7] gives -1.48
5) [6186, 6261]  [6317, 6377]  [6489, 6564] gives -3.97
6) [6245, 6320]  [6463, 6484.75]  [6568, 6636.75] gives -3.34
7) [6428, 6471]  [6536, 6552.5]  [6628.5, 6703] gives -2.56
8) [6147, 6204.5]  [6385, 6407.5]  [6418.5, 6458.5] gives 1.70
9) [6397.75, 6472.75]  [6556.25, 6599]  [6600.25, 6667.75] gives -4.15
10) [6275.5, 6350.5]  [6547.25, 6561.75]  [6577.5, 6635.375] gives -1.42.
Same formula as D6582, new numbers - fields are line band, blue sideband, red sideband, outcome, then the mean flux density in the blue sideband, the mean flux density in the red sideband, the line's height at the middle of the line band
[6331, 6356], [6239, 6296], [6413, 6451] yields -2.4 angstrom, 12.8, 18.5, 15.4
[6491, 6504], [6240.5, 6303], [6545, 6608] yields 0.1 angstrom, 12.9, 20.7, 18.7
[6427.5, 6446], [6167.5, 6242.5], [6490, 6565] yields -0.3 angstrom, 12.3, 20.7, 18.4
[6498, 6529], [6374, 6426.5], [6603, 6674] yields -4.9 angstrom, 16.8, 18.9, 17.8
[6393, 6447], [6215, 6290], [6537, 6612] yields -4.4 angstrom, 12.2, 20.8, 16.7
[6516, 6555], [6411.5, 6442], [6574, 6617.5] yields -3.8 angstrom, 18.1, 20.4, 19.6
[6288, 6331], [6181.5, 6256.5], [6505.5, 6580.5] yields -0.4 angstrom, 12.1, 21.2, 14.6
